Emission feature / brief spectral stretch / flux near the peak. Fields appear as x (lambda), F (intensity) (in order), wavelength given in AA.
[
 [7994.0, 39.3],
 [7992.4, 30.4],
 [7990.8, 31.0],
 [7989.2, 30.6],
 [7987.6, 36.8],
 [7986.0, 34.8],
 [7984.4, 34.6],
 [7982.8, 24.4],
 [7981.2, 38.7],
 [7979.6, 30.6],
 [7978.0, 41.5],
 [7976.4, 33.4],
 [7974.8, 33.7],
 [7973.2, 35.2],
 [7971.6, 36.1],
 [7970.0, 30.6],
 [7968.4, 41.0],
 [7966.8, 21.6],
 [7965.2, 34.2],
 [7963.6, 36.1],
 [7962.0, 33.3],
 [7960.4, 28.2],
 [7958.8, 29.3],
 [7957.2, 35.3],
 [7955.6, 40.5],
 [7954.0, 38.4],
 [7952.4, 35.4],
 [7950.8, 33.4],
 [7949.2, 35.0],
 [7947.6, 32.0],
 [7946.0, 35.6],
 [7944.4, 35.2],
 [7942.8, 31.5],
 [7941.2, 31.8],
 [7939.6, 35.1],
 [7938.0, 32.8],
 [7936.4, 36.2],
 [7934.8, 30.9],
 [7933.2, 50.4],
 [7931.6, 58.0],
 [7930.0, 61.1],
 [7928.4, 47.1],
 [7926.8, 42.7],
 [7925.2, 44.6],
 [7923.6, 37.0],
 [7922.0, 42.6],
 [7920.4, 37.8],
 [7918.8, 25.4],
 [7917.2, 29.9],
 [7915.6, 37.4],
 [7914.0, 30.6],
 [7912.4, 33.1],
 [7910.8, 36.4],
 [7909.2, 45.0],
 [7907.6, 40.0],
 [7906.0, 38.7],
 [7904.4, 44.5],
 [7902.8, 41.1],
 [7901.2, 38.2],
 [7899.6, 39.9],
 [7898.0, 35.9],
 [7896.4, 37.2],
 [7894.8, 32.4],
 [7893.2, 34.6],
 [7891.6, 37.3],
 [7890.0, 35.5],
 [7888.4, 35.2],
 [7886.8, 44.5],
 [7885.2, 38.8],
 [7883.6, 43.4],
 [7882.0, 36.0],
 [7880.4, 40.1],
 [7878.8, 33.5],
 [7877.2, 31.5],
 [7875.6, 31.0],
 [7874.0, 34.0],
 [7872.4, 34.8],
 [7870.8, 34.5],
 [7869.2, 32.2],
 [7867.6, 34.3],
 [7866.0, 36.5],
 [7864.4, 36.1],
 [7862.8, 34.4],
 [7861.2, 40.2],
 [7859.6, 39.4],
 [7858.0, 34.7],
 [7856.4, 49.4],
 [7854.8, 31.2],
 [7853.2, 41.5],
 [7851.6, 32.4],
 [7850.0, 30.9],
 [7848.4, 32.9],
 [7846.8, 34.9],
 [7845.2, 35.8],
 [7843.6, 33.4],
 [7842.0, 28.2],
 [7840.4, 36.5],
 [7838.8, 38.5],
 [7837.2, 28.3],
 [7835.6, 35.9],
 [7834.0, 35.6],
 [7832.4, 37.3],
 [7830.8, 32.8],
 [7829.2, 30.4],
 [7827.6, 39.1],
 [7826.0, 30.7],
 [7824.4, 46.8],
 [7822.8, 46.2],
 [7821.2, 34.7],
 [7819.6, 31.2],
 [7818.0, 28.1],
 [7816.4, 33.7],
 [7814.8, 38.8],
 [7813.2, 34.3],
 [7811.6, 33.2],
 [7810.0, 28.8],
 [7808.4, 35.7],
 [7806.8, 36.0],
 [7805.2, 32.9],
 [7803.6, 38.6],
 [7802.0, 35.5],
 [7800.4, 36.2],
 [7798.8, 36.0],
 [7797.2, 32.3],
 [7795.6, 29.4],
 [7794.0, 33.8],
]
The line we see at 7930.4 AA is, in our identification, [N II] 6583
